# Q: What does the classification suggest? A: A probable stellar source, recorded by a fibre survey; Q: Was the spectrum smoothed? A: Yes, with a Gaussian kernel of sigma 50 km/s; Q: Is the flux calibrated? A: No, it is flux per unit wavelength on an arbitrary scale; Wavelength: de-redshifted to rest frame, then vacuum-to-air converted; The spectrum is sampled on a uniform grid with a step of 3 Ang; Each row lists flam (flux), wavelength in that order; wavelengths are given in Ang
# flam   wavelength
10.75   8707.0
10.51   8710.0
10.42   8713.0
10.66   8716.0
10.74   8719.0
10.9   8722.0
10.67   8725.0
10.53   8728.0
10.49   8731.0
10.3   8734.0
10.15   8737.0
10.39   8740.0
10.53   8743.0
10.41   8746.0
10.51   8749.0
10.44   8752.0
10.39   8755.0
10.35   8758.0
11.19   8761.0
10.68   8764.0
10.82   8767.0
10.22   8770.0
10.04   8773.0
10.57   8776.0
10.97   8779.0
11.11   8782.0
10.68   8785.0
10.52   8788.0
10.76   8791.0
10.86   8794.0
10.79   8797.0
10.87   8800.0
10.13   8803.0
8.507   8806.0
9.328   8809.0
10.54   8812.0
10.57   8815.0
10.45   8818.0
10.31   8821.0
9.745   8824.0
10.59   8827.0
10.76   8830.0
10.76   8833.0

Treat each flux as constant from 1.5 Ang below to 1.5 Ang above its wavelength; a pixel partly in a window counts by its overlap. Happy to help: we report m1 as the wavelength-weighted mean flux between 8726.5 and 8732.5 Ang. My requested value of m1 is 10.5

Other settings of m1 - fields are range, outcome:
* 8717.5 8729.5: 10.7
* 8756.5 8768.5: 10.8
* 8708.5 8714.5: 10.5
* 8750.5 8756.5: 10.4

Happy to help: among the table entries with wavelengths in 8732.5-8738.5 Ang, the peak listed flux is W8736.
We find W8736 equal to 10.3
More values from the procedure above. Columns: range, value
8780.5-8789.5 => 11.11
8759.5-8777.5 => 11.19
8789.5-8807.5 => 10.87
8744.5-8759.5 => 10.51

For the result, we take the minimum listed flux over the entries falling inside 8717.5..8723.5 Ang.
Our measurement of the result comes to 10.74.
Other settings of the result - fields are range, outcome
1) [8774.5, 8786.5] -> 10.57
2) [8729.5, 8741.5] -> 10.15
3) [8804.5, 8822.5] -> 8.507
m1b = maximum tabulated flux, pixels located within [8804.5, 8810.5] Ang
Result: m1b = 9.328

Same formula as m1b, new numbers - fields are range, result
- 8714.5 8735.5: 10.9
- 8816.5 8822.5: 10.45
